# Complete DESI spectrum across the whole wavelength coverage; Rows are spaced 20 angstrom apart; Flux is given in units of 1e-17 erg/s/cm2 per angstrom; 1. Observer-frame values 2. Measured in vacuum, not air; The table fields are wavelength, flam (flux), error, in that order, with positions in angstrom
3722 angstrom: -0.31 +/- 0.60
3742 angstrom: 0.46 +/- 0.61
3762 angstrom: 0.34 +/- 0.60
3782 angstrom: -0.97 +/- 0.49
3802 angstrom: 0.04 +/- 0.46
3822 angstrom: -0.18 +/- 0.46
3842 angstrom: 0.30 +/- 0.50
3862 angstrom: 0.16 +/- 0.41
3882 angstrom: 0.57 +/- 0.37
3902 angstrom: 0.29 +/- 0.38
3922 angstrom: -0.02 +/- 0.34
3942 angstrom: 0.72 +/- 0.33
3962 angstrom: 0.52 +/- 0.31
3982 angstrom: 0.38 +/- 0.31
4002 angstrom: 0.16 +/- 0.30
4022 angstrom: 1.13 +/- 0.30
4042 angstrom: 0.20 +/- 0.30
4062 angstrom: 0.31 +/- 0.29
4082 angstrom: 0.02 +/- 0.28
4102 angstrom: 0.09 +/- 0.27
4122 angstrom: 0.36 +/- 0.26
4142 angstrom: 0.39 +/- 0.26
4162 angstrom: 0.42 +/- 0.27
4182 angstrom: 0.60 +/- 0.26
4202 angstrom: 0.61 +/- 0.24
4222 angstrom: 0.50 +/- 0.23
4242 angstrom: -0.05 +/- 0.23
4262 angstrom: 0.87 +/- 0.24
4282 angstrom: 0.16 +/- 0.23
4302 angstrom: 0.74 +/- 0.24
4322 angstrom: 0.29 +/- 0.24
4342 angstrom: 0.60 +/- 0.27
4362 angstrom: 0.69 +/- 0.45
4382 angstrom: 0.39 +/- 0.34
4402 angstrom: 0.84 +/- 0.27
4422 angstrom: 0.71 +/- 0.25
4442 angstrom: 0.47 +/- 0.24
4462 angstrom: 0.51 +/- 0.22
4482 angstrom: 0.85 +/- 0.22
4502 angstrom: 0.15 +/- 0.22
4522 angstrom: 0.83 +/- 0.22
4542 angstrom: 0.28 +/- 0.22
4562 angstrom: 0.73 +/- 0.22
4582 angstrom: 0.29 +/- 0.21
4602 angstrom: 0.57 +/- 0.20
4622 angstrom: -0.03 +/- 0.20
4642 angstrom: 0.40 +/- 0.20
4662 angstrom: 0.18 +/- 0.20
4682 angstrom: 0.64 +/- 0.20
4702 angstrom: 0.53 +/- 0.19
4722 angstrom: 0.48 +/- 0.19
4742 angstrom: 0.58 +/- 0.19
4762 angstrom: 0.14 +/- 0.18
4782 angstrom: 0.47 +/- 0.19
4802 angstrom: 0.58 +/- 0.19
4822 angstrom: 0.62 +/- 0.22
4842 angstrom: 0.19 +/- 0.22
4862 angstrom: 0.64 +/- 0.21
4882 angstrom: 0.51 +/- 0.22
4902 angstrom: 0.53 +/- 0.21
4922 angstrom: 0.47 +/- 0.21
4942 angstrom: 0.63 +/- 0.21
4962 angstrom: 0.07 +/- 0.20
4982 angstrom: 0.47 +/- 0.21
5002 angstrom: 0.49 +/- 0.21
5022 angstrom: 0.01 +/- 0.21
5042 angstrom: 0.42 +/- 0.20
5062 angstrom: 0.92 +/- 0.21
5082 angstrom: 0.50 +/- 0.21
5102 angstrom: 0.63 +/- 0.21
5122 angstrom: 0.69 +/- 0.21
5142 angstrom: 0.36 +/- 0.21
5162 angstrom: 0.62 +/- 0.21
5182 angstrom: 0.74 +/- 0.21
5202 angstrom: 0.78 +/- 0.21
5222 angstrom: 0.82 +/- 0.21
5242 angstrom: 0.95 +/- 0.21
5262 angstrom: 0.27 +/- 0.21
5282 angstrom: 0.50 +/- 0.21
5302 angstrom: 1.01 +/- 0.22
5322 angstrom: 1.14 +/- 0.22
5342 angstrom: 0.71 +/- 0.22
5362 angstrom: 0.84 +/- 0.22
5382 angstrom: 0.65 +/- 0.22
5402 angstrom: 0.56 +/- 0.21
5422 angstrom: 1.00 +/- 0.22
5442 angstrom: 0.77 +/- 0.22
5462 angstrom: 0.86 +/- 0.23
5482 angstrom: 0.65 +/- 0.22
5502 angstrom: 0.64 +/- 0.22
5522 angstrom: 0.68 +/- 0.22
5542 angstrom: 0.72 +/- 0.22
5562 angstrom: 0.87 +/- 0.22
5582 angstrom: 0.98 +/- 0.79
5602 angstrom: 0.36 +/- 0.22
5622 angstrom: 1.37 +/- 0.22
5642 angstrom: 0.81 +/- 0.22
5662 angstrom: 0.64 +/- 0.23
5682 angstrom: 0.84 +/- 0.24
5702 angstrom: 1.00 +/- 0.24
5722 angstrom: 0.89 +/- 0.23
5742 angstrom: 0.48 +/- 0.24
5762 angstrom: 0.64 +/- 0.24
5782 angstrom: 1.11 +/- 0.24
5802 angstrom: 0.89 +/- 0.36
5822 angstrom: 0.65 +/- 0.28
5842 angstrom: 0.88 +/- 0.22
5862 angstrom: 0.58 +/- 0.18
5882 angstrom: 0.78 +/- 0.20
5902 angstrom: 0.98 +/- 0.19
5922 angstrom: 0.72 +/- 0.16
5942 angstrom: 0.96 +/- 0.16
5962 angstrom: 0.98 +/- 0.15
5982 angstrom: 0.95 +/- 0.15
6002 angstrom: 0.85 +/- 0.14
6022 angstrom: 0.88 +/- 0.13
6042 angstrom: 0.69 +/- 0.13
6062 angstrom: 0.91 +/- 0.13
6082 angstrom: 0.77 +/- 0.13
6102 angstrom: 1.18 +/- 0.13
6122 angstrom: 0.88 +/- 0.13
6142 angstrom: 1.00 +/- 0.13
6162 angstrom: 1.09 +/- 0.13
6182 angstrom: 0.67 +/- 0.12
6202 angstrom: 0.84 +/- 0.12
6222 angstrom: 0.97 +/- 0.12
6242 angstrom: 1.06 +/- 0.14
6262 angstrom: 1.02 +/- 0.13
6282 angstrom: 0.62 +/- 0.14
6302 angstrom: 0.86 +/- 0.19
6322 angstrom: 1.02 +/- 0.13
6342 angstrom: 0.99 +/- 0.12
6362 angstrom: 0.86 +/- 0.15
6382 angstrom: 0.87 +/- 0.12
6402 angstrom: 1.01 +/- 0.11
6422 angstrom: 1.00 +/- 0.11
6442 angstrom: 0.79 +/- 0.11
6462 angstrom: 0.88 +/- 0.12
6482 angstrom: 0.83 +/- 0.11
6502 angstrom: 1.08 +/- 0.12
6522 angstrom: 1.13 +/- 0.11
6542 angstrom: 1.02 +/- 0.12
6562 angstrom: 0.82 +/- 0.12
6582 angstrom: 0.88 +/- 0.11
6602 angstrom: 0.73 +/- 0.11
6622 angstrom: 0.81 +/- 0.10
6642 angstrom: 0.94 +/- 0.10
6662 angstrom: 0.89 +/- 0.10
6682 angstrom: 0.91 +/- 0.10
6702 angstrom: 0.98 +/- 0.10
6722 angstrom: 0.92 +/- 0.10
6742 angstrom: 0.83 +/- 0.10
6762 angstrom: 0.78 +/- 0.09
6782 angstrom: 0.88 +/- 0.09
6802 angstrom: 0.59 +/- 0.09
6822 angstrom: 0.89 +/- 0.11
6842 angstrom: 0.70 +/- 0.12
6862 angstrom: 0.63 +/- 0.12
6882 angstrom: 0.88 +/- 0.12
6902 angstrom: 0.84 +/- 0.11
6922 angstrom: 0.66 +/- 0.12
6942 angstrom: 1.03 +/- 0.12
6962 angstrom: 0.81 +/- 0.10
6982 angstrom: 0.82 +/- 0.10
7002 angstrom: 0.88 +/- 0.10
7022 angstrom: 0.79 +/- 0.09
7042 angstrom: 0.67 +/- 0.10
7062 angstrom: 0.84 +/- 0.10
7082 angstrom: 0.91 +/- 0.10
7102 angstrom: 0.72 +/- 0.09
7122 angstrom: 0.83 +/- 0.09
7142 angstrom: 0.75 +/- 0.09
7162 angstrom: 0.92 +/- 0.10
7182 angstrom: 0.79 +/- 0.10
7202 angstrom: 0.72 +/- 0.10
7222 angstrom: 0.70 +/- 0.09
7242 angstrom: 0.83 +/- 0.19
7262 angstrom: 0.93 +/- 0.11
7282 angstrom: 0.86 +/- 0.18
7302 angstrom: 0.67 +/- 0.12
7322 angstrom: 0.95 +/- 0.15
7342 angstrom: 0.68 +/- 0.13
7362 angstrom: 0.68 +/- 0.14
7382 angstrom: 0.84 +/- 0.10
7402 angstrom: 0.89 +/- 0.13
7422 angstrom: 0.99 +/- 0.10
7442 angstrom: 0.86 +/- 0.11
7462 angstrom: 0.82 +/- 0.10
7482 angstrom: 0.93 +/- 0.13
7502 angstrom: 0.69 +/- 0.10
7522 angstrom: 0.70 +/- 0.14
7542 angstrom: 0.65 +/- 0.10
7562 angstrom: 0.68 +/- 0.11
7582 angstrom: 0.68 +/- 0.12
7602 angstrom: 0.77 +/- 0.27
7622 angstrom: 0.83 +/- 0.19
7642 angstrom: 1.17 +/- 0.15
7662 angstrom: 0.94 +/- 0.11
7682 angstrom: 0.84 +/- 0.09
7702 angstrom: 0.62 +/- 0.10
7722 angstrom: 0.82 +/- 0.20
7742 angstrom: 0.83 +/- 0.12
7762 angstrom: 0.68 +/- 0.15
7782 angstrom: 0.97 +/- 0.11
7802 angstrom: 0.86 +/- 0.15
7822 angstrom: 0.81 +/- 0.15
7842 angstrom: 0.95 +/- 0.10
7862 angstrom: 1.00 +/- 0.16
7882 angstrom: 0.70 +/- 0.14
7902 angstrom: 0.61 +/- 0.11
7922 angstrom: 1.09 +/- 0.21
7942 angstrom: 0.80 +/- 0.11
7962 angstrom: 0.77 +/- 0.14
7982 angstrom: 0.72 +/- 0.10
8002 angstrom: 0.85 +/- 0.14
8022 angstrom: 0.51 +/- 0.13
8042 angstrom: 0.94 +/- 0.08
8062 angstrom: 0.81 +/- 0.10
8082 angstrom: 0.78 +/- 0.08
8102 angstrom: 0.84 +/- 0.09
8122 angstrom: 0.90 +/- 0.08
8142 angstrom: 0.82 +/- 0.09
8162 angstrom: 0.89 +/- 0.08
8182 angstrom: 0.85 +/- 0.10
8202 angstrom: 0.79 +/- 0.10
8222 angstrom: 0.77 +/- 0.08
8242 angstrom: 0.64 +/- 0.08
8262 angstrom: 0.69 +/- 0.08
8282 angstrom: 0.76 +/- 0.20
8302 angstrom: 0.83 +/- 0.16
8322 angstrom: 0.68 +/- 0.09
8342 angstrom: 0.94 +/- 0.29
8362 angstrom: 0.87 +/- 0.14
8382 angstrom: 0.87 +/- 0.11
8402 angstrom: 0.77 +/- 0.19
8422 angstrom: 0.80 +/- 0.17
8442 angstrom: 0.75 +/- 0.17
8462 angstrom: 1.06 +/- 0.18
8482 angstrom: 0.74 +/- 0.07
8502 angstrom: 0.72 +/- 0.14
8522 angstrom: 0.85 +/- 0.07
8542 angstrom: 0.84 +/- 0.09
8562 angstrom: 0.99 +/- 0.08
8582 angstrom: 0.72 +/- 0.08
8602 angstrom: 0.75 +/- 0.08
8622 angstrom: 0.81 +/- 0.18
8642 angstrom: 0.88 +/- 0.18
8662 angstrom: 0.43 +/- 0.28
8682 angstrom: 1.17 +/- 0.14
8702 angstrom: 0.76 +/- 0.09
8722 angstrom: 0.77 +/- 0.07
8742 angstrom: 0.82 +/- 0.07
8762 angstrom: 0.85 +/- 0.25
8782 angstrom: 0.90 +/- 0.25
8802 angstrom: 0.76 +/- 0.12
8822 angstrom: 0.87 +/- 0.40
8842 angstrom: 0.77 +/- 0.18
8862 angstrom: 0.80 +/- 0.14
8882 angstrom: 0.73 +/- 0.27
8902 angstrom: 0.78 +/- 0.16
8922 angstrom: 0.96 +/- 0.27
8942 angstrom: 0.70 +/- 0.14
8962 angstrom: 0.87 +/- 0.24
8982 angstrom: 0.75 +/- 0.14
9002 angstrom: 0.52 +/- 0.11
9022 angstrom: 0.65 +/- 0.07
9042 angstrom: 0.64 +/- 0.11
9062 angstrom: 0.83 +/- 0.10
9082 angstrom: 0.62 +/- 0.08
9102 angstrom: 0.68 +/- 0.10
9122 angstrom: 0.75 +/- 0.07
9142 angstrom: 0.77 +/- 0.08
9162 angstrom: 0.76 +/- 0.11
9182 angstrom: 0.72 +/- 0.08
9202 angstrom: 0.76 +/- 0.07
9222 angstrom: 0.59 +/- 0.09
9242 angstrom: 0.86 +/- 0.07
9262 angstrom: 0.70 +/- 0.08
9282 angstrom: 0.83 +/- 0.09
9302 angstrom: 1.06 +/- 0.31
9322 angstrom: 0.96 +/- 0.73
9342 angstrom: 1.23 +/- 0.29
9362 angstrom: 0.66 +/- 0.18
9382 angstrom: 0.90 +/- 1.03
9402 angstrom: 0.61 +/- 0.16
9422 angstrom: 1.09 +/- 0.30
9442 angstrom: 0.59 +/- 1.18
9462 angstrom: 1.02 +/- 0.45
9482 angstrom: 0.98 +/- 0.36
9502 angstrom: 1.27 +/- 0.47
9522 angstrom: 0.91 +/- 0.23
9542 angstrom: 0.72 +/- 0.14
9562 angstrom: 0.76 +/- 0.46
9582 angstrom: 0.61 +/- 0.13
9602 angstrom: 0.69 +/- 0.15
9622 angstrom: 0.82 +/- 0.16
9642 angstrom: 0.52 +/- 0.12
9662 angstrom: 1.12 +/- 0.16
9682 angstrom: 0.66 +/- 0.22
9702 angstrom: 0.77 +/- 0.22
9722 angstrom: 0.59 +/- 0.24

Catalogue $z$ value 0.32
